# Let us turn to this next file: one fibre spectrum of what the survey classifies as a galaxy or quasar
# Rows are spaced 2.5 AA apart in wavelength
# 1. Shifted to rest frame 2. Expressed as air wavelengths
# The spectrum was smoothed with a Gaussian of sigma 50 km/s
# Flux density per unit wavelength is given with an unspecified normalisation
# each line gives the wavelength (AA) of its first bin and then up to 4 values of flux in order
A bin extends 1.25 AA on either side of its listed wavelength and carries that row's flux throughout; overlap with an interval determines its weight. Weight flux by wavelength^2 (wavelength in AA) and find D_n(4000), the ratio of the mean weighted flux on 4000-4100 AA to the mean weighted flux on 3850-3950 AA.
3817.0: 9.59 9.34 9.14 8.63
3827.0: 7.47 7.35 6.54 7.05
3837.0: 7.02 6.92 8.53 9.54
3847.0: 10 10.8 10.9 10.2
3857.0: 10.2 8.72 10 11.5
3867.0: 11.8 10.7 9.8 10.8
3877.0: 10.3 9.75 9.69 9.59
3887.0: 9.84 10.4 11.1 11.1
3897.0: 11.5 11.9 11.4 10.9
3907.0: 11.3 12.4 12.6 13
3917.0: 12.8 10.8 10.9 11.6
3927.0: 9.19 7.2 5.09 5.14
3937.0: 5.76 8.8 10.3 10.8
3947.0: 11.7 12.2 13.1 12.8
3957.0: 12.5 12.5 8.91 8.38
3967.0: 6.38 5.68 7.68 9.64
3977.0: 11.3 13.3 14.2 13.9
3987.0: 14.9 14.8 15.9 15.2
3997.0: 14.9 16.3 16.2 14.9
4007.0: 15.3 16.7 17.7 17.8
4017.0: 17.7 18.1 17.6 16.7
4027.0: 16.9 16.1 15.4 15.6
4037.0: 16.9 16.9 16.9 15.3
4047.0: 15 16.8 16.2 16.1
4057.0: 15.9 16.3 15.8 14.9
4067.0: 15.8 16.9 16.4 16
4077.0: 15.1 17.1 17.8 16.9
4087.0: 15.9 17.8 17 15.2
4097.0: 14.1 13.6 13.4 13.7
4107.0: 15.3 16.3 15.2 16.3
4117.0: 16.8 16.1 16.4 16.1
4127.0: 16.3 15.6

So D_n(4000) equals 1.70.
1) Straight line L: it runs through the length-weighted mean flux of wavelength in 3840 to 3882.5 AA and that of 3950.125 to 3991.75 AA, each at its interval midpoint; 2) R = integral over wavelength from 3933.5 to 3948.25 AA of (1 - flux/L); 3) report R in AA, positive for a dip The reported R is 3.0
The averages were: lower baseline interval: 10.1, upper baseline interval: 11.4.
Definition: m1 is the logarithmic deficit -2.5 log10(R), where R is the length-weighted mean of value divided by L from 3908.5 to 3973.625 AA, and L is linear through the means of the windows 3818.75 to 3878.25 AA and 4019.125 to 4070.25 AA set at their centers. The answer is 0.25 mag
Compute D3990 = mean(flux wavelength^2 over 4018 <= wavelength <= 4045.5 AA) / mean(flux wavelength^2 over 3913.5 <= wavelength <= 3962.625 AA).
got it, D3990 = 1.70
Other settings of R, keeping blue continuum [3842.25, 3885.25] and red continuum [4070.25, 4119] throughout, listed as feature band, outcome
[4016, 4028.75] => -3.0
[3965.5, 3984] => 4.4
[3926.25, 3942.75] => 6.5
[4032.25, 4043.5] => -1.6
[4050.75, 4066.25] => -1.0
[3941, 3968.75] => 3.6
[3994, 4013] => -3.2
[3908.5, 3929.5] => 0.3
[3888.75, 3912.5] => -0.7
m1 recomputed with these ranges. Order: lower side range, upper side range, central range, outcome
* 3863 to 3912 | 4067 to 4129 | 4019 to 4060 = -0.13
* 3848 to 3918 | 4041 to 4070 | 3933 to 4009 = 0.15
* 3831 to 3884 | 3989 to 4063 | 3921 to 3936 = 0.46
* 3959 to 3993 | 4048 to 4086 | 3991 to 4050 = -0.20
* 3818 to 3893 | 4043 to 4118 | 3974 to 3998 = -0.06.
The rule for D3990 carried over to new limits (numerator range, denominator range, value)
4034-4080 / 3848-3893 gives 1.71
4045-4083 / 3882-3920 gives 1.54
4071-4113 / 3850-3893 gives 1.70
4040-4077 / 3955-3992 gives 1.49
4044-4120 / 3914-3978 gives 1.74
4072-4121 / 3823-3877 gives 1.92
